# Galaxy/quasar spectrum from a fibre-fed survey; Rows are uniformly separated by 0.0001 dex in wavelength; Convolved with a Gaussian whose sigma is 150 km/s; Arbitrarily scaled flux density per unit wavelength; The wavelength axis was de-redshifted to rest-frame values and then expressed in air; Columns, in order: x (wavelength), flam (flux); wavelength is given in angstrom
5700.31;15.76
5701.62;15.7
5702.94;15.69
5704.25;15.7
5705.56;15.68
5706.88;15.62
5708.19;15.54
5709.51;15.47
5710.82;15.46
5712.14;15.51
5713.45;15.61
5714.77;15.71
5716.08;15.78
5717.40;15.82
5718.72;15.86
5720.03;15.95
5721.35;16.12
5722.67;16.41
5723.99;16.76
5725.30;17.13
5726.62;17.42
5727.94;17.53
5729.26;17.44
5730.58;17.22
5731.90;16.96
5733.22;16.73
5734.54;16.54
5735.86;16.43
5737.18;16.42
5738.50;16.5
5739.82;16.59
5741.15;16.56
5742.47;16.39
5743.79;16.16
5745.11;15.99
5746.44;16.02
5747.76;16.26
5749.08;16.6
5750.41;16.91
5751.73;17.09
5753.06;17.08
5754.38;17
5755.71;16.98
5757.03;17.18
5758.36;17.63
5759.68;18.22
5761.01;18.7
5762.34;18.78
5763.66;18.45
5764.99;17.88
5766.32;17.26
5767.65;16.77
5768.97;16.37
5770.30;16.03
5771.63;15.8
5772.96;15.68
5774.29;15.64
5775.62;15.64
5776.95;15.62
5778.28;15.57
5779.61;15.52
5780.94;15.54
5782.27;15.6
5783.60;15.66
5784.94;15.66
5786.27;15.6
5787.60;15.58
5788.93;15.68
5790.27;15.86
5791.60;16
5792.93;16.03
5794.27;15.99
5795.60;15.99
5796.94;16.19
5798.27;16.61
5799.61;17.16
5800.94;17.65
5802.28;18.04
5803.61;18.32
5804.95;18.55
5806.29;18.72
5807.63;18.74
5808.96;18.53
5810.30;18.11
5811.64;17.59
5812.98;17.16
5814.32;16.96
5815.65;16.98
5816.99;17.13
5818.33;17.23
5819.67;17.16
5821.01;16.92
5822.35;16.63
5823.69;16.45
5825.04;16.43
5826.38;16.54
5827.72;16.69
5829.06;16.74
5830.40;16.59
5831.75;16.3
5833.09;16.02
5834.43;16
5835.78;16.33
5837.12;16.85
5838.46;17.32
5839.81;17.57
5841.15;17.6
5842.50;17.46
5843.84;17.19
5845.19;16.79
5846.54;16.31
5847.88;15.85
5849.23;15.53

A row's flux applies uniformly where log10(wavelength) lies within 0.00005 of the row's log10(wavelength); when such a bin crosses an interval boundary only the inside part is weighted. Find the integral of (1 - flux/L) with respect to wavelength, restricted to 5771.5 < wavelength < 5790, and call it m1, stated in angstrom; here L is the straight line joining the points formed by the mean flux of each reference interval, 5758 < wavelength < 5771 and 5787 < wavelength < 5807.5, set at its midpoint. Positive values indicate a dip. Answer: 1.7 angstrom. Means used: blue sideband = 17.6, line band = 15.6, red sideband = 16.9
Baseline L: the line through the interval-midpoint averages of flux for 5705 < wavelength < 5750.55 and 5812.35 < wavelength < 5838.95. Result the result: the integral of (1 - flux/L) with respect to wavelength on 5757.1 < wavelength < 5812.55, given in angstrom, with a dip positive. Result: -0.9 angstrom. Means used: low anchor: 16.3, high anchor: 16.7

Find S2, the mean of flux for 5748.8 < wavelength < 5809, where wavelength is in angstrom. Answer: 16.8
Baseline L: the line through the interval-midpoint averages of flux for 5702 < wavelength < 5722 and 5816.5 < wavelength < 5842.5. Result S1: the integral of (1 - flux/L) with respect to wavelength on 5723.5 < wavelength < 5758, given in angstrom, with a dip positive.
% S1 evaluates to -1.8 angstrom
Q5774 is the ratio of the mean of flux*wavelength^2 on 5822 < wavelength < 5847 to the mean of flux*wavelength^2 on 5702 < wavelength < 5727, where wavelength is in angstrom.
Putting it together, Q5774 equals 1.09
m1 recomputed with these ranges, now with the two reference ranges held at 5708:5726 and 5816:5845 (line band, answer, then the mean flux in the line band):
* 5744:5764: -1.2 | 17.2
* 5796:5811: -1.1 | 17.8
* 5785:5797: 0.5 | 15.9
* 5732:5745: -0.3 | 16.5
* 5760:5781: -0.4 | 16.6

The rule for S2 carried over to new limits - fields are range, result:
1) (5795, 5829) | 17.3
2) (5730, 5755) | 16.6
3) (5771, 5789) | 15.6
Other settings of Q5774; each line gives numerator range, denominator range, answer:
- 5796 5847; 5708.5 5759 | 1.07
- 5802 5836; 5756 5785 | 1.05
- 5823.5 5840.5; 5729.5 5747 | 1.04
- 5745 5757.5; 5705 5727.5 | 1.06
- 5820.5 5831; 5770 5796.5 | 1.07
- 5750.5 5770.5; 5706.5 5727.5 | 1.10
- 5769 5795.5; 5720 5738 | 0.95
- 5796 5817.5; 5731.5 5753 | 1.09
